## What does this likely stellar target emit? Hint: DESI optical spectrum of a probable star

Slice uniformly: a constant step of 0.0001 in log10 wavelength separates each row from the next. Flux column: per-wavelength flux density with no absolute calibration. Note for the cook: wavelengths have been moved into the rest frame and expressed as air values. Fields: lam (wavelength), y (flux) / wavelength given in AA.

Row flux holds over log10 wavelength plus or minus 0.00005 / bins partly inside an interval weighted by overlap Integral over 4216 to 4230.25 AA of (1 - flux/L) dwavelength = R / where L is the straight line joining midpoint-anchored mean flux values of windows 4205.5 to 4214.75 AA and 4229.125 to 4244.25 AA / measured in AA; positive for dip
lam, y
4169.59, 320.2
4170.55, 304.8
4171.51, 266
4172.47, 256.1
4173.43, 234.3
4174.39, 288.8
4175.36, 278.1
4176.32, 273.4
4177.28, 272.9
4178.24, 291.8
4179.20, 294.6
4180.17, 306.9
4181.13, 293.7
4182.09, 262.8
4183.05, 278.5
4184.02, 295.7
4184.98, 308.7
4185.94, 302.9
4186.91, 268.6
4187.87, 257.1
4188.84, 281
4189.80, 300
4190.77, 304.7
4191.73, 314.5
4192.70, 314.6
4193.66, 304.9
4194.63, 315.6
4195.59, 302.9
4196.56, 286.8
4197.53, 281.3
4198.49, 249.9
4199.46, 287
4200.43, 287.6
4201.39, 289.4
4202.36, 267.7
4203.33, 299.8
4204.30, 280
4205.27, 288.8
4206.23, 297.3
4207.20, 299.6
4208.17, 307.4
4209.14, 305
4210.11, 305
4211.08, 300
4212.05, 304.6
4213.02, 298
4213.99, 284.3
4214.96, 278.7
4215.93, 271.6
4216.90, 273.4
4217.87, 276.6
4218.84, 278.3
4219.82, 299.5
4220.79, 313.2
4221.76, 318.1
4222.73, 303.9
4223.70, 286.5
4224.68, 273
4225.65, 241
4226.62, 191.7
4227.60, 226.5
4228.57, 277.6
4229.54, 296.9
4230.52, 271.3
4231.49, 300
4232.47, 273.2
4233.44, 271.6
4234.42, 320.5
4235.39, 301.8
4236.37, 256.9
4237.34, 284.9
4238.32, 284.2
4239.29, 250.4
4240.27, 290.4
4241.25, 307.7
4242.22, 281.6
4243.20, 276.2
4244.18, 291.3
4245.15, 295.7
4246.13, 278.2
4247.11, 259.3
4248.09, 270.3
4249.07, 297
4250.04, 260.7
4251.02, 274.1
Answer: 0.8 AA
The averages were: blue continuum 299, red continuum 285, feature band 275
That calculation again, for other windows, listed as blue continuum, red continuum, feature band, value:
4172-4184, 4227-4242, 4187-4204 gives -0.7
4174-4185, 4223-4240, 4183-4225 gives -1.9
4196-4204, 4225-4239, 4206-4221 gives -0.9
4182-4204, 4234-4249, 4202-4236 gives 0.2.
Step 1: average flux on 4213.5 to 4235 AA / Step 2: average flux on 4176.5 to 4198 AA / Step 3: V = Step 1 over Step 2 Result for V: 1.0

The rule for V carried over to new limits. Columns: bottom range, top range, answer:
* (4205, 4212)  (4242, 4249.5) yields 0.93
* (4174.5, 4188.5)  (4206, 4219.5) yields 1.02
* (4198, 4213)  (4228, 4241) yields 0.97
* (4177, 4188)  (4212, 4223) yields 1.01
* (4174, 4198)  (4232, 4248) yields 0.97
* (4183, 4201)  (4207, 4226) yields 1.00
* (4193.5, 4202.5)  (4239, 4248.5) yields 0.98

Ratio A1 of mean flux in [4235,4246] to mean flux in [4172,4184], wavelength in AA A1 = 1.0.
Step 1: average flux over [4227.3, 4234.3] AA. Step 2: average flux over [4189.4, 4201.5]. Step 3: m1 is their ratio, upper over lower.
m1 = 0.94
